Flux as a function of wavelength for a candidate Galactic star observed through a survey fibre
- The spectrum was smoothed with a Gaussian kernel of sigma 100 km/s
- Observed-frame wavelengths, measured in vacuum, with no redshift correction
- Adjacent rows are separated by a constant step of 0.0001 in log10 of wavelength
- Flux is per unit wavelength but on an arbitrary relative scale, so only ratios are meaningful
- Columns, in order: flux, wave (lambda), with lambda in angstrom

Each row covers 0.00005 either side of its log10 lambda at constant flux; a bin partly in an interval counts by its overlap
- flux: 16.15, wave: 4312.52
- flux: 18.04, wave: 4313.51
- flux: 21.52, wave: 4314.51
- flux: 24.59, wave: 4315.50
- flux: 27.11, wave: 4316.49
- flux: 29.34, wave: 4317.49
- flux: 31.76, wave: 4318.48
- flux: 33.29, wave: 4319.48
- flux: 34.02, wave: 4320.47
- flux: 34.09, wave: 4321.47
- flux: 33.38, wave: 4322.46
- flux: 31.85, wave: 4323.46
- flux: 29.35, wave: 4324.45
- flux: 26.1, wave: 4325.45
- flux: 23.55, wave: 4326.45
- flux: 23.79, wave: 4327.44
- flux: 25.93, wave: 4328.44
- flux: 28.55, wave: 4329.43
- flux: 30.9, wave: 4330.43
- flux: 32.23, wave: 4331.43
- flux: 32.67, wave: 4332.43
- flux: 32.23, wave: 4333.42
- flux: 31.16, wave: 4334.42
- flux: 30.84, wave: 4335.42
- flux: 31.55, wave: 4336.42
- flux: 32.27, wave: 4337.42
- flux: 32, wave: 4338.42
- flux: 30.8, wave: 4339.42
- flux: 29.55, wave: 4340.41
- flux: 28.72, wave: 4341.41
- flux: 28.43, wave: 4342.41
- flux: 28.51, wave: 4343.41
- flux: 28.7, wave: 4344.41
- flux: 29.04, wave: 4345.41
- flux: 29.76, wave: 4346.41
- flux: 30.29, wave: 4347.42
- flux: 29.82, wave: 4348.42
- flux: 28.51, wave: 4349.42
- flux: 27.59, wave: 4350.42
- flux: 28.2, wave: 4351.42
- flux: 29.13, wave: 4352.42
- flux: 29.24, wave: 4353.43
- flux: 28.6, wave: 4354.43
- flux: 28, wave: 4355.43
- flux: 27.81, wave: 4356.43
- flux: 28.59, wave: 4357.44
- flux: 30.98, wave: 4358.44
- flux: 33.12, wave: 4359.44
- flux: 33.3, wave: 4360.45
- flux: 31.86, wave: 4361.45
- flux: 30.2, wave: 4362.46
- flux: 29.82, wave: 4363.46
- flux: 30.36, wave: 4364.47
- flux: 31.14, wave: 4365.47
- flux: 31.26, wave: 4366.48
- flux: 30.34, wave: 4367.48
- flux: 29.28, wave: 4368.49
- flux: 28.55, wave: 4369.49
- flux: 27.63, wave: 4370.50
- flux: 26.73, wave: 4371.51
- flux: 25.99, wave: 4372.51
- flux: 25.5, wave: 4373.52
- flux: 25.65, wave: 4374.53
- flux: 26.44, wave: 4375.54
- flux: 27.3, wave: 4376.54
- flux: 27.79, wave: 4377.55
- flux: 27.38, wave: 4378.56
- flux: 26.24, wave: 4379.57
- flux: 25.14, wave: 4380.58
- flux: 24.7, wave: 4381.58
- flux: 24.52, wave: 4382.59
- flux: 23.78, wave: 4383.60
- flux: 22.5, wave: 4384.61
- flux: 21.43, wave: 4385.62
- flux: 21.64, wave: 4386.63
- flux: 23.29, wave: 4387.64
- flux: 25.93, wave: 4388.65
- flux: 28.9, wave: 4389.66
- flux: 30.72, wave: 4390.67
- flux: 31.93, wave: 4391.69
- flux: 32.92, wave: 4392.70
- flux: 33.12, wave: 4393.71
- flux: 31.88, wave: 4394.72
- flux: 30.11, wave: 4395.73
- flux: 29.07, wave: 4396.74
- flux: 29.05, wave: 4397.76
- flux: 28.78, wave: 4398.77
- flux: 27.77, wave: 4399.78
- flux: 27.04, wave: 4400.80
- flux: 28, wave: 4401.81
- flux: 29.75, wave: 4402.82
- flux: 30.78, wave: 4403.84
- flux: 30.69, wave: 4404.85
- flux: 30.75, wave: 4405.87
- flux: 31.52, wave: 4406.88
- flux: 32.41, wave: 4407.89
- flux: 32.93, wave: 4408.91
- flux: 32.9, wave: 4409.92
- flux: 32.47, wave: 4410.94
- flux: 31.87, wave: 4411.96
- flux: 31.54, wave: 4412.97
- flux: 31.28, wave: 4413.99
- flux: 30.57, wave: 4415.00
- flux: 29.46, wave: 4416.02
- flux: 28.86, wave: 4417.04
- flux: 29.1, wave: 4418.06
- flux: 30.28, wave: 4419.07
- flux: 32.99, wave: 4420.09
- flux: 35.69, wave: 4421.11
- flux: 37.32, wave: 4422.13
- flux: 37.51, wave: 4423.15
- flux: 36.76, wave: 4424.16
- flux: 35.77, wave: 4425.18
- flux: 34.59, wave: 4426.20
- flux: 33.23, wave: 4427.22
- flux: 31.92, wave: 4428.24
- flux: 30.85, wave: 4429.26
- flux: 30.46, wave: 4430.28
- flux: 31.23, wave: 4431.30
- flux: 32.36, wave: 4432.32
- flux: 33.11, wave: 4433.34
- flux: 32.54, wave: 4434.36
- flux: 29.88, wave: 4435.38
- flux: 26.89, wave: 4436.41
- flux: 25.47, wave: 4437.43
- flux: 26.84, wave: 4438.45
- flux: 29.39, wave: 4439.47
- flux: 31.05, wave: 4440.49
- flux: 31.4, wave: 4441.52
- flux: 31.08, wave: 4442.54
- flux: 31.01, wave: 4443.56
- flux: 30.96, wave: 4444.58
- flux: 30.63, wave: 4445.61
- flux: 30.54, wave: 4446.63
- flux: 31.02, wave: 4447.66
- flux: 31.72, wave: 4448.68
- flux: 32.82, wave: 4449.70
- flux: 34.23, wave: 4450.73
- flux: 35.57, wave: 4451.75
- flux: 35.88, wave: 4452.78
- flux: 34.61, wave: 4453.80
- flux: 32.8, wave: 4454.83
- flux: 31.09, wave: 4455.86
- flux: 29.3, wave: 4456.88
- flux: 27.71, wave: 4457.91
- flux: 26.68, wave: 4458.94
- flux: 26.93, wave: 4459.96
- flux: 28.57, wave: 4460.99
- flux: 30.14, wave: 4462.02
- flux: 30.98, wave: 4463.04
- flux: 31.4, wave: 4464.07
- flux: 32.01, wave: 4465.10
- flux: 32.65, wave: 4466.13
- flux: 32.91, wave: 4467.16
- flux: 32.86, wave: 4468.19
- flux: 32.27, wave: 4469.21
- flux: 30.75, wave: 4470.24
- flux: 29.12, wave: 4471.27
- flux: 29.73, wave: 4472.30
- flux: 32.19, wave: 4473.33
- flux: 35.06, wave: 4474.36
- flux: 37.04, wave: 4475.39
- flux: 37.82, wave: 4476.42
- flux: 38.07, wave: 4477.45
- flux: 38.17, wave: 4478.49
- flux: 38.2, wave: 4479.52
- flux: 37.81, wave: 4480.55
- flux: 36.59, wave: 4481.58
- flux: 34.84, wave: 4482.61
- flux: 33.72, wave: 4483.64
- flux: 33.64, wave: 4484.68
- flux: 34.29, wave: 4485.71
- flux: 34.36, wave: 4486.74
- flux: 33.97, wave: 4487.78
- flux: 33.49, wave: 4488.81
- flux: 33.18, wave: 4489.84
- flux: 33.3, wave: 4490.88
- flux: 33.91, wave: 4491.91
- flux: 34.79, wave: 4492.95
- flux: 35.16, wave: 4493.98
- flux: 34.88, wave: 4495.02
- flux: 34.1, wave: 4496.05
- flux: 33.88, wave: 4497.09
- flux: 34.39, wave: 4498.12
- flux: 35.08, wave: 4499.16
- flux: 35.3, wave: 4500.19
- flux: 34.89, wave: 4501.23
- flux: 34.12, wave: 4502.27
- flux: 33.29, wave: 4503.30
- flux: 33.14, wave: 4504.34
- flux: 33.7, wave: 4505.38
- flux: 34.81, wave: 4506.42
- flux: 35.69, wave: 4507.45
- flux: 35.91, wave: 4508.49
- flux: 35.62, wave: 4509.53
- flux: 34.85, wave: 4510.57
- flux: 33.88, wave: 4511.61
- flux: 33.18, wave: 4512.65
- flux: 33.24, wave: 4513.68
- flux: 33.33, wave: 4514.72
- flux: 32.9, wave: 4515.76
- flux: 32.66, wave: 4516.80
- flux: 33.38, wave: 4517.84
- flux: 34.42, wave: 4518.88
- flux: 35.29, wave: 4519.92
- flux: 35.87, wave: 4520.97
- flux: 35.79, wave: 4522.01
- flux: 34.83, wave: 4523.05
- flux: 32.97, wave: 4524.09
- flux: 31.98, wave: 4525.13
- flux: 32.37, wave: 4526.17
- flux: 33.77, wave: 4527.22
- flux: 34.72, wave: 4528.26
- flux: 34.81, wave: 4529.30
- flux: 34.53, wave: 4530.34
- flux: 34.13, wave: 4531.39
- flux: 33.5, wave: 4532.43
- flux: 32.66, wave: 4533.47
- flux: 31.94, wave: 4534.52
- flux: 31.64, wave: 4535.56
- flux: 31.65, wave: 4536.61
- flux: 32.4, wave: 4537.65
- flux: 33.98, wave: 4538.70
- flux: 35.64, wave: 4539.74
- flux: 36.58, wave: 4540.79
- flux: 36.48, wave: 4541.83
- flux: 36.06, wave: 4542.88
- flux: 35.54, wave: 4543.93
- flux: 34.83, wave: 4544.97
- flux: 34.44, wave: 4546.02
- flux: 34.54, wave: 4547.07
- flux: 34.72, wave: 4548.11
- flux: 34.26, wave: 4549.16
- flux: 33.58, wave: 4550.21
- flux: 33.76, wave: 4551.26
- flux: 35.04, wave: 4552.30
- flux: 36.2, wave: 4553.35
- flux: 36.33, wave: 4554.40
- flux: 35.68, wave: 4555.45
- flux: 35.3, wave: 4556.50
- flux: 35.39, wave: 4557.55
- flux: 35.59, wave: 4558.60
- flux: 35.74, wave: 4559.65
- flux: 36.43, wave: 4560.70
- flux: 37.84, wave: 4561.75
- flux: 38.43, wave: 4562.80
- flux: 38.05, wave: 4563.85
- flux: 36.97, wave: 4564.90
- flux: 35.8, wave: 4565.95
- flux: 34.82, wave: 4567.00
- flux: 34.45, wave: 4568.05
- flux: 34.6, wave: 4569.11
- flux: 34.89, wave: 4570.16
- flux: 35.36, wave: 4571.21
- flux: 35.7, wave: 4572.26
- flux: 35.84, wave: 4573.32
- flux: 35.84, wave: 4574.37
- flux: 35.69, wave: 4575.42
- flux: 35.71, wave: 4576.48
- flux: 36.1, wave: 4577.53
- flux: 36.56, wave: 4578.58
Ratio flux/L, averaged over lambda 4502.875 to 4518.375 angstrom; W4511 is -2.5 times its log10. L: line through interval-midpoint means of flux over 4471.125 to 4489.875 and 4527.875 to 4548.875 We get 0.02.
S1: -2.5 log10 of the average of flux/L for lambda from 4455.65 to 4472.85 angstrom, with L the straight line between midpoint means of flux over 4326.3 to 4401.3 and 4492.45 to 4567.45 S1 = 0.07 mag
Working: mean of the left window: 28.7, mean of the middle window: 30.3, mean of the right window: 34.6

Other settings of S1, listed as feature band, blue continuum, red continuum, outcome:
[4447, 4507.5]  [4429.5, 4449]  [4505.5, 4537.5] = -0.046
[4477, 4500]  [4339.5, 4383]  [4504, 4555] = -0.068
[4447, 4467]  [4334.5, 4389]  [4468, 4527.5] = 0.037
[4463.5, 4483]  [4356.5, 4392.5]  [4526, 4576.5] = -0.078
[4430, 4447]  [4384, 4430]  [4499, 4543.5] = 0.045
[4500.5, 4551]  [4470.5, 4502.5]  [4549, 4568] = 0.037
